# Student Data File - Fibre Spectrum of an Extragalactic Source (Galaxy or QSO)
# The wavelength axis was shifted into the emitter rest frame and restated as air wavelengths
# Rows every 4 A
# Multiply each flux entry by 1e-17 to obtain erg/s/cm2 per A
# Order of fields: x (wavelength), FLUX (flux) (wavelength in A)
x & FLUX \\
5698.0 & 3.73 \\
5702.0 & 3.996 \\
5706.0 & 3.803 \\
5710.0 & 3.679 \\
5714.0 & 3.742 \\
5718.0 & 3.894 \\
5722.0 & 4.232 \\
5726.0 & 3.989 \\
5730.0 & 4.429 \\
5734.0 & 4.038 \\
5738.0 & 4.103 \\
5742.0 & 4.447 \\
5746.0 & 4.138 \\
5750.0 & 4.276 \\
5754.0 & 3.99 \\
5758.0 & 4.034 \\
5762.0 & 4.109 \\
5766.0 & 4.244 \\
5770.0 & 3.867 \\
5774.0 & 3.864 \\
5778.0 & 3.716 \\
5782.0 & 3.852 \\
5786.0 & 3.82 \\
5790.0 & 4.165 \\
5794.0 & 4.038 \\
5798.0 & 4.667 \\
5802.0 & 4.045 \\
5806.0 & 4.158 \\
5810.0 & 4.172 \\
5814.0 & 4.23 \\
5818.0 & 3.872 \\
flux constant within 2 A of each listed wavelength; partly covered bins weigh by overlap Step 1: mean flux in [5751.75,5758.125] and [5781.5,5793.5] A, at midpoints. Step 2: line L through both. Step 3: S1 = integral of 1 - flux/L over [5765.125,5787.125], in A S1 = 0.6 A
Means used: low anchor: 4.02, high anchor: 3.97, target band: 3.88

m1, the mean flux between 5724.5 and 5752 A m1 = 4.21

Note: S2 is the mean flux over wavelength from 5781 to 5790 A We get 3.91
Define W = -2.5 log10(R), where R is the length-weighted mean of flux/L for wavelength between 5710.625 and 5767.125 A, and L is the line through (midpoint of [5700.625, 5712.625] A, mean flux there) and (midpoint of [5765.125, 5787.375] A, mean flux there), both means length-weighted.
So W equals -0.07 mag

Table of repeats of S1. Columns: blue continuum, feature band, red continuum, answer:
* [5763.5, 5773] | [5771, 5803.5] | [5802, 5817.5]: 0.5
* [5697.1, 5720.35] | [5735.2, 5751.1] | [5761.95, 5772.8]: -1.1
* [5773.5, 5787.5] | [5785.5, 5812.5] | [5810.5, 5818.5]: -1.4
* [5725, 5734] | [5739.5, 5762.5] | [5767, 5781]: -0.8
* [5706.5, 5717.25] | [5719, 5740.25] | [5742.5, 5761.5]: -1.3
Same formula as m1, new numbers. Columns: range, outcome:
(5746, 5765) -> 4.11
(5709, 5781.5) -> 4.05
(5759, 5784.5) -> 3.94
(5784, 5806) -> 4.15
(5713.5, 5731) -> 4.06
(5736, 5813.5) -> 4.09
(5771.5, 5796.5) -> 3.92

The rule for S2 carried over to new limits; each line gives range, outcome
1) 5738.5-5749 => 4.26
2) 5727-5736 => 4.21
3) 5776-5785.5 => 3.79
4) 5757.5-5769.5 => 4.11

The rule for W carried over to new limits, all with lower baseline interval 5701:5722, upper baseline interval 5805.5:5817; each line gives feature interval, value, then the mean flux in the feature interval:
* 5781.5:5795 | 0.03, 3.98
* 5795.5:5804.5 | -0.05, 4.33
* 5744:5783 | 0.00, 4.01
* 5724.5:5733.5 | -0.08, 4.19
